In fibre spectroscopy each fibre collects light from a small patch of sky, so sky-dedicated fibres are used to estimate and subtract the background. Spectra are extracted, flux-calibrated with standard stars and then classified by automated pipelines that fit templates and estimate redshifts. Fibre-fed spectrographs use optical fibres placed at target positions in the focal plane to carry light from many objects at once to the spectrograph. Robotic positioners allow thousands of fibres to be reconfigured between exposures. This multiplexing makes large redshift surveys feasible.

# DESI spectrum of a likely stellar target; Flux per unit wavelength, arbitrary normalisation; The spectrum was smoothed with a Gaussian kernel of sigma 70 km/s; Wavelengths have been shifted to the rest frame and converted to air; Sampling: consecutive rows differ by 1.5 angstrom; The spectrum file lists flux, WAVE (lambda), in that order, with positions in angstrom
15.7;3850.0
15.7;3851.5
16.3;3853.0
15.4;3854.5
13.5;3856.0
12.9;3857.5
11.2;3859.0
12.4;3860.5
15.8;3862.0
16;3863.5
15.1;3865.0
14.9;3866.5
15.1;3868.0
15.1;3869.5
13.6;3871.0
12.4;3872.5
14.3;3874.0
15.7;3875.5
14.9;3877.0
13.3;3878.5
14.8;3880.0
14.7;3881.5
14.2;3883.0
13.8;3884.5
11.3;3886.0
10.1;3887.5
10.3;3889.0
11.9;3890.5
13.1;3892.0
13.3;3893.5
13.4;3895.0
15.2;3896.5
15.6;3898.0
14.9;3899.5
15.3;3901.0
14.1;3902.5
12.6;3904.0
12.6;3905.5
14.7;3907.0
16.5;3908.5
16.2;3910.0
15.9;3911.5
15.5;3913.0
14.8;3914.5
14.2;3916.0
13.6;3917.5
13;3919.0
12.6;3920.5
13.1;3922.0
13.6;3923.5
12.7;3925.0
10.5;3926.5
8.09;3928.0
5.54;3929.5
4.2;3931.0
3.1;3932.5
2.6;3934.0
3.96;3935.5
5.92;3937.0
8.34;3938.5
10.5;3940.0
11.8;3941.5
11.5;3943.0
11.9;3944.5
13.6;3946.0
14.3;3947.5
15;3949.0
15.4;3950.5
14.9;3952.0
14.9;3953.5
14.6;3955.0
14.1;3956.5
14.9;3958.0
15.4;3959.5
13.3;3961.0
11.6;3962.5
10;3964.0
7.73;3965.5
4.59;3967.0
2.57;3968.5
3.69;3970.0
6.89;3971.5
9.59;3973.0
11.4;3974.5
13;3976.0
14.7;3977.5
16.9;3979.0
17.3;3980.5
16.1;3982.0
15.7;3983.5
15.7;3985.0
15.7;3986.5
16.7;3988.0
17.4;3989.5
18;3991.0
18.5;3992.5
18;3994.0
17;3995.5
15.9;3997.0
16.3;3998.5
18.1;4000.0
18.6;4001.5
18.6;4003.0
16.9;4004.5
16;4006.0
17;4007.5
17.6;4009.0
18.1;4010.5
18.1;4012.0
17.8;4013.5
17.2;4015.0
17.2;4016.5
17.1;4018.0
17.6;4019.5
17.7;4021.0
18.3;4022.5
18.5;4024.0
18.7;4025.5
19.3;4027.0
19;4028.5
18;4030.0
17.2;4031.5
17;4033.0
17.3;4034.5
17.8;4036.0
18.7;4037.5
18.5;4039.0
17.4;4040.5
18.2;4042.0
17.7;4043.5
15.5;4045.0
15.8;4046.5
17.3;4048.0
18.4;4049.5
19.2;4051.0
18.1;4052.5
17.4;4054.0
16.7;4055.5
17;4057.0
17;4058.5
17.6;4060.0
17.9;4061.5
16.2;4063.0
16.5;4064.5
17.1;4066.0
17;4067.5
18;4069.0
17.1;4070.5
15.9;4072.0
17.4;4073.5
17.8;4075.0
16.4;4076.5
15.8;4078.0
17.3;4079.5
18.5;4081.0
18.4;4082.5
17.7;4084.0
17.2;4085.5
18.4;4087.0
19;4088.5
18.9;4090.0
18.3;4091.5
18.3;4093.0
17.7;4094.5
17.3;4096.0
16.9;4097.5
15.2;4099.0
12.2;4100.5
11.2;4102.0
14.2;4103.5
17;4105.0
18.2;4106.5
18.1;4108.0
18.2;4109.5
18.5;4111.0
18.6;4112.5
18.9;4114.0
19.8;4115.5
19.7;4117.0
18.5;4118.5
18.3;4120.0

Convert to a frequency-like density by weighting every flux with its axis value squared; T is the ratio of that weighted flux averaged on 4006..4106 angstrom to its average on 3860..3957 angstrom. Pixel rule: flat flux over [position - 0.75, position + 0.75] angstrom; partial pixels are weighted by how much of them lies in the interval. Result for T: 1.46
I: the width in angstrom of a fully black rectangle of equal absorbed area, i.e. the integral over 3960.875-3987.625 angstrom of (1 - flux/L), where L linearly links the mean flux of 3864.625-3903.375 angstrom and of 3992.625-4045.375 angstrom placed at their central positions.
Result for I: 8.1 angstrom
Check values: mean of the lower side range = 13.8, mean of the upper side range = 17.7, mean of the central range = 11.5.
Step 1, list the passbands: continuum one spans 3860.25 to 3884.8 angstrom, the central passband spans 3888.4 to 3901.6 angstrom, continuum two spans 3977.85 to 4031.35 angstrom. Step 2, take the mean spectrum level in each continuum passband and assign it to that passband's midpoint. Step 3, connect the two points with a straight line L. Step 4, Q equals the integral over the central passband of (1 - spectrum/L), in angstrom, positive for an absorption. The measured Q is 1.2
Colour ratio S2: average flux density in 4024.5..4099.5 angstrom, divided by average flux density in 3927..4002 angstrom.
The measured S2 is 1.4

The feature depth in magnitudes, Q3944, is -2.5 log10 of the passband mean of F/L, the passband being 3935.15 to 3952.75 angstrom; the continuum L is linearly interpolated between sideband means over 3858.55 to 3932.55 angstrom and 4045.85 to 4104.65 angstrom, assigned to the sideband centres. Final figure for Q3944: 0.23 mag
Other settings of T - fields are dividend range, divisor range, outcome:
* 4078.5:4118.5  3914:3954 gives 1.75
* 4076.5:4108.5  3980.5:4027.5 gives 1.02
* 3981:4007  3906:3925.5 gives 1.24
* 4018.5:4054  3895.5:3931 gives 1.43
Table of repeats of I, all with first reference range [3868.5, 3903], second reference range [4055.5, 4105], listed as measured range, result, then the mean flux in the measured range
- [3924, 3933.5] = 4.62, 7.39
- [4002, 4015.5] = -1.51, 17.5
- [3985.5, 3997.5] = -1.31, 17.1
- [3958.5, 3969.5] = 4.16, 9.31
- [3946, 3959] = 0.09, 14.7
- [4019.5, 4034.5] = -1.94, 18.1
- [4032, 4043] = -1.09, 17.8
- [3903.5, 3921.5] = -0.26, 14.4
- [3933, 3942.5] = 4.82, 7.19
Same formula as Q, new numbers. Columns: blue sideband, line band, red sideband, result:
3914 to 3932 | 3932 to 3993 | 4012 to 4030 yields 8.7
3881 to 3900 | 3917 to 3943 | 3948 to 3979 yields 7.0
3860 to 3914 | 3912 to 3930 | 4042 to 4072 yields 2.8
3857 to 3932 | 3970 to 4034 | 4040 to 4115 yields -3.6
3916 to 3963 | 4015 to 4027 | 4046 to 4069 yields -1.9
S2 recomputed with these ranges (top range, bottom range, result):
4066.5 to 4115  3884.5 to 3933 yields 1.36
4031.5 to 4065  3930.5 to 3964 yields 1.56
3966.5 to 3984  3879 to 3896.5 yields 0.86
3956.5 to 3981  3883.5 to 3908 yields 0.82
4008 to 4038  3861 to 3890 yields 1.28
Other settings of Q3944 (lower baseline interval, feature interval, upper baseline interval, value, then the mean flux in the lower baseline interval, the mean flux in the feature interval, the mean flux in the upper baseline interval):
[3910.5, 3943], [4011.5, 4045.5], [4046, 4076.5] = -0.150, 10.2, 17.8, 17.3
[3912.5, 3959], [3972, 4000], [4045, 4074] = -0.146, 11.4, 15.8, 17.2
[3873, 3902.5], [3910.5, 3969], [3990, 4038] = 0.341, 13.7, 11.2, 17.7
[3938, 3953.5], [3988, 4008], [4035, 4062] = -0.141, 12.9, 17.4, 17.6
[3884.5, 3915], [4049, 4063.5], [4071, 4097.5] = -0.031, 13.9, 17.6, 17.6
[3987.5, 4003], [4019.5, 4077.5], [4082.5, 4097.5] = 0.017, 17.5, 17.5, 18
